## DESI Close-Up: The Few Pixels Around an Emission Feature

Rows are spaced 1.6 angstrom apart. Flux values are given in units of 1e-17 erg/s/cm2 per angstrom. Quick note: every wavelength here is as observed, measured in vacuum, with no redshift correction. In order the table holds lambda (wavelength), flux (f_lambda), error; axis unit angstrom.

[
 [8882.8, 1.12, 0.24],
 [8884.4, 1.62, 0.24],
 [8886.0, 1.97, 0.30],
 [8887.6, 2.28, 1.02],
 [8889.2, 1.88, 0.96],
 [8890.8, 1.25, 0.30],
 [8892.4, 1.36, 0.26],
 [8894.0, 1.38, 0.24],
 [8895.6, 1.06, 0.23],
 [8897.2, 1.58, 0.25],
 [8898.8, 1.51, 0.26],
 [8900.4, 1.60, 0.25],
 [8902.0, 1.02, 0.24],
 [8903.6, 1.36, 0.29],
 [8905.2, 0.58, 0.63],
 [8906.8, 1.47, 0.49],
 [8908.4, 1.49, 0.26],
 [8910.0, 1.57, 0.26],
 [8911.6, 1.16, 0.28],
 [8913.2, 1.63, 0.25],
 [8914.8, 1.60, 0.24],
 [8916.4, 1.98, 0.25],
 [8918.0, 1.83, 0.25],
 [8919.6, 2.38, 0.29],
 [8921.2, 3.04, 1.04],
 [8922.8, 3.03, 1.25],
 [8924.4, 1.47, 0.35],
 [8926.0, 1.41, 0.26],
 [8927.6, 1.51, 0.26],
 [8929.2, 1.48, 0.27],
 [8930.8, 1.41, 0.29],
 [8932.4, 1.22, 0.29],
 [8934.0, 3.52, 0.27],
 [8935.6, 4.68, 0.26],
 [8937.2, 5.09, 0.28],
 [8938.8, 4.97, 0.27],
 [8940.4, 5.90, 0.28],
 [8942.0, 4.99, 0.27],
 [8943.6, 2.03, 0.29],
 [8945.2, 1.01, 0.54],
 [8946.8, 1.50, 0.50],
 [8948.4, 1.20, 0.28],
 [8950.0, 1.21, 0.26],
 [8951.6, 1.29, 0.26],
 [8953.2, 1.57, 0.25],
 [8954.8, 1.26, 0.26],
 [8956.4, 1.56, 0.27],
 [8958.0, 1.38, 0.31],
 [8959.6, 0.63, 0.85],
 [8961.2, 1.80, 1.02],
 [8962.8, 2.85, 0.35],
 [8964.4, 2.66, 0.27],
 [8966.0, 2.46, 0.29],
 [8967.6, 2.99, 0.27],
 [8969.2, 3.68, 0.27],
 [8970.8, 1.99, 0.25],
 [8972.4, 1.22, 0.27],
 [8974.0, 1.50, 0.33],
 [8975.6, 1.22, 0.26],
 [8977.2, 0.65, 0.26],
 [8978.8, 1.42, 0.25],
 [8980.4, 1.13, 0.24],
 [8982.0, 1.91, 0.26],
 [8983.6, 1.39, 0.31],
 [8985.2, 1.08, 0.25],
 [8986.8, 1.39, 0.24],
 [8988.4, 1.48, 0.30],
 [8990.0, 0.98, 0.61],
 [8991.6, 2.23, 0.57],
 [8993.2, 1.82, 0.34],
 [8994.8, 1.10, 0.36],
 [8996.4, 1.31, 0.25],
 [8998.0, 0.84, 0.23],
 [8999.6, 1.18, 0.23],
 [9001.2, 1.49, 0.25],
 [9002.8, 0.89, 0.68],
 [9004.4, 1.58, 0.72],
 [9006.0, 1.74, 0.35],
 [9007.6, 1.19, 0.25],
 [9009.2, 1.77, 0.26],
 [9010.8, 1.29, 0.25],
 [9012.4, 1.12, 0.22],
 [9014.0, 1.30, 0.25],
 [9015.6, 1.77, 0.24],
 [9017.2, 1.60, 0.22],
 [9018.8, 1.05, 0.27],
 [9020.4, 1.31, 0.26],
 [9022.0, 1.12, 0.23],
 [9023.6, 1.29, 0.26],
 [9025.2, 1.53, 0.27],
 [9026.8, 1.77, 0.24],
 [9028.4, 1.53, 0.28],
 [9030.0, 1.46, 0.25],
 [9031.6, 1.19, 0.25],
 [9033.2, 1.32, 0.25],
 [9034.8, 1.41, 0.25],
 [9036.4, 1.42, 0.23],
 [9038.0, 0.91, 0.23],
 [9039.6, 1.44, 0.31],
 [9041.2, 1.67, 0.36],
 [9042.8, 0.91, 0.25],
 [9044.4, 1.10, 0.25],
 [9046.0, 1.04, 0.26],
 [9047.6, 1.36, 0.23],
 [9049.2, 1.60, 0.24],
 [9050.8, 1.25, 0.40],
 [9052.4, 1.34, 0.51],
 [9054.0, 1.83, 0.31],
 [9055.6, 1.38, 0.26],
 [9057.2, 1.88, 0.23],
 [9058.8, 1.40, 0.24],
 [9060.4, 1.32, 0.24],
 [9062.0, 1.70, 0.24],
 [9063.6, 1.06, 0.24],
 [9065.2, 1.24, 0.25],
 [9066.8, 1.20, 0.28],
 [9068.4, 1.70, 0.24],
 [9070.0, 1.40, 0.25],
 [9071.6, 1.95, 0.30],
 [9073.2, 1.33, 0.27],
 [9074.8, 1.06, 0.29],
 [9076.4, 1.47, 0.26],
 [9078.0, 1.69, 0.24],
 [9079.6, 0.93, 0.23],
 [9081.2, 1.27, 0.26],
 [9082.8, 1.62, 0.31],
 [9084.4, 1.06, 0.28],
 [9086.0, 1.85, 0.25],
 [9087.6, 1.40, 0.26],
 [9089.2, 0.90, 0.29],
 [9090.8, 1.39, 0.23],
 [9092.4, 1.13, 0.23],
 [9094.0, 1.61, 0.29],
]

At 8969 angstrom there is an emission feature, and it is [N II]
